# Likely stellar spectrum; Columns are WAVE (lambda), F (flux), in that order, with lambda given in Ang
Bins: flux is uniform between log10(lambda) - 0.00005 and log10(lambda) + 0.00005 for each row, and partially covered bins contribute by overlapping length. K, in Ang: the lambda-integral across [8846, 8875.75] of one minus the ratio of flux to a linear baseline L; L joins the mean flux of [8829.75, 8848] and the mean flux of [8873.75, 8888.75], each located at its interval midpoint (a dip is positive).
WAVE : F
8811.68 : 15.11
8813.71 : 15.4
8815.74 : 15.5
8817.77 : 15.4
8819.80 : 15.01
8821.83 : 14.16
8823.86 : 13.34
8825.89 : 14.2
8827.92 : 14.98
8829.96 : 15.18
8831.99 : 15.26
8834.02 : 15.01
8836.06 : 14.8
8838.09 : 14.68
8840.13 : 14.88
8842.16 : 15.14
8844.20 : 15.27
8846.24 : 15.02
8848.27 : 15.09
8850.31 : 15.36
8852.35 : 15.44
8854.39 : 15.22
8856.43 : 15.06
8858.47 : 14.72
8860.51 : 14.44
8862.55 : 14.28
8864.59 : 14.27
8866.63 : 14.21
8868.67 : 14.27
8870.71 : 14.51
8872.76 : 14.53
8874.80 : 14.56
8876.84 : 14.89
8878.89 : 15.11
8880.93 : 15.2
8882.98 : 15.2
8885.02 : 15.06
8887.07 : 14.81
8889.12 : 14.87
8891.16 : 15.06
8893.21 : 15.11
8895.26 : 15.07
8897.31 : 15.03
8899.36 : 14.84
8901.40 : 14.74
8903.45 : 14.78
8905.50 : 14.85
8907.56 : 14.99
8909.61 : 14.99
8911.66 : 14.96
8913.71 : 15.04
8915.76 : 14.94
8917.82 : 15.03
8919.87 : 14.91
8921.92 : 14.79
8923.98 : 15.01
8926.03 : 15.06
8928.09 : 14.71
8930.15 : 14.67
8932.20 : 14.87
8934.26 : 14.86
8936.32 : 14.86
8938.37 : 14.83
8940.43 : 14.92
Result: 0.5 Ang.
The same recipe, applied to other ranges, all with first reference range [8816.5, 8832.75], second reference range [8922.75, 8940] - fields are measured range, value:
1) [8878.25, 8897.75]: -0.3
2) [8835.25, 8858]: -0.5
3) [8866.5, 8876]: 0.2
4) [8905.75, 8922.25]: -0.1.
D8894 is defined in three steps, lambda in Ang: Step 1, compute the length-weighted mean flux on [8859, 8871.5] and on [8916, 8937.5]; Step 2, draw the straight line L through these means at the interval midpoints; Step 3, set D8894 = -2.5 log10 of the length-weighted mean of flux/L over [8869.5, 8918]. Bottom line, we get -0.02 mag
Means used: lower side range 14.3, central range 14.9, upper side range 14.9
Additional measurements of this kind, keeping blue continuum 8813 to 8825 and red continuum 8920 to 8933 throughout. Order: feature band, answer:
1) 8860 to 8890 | 0.010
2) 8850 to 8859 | -0.025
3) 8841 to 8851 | -0.027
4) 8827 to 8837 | -0.018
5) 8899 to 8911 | -0.002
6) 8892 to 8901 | -0.012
